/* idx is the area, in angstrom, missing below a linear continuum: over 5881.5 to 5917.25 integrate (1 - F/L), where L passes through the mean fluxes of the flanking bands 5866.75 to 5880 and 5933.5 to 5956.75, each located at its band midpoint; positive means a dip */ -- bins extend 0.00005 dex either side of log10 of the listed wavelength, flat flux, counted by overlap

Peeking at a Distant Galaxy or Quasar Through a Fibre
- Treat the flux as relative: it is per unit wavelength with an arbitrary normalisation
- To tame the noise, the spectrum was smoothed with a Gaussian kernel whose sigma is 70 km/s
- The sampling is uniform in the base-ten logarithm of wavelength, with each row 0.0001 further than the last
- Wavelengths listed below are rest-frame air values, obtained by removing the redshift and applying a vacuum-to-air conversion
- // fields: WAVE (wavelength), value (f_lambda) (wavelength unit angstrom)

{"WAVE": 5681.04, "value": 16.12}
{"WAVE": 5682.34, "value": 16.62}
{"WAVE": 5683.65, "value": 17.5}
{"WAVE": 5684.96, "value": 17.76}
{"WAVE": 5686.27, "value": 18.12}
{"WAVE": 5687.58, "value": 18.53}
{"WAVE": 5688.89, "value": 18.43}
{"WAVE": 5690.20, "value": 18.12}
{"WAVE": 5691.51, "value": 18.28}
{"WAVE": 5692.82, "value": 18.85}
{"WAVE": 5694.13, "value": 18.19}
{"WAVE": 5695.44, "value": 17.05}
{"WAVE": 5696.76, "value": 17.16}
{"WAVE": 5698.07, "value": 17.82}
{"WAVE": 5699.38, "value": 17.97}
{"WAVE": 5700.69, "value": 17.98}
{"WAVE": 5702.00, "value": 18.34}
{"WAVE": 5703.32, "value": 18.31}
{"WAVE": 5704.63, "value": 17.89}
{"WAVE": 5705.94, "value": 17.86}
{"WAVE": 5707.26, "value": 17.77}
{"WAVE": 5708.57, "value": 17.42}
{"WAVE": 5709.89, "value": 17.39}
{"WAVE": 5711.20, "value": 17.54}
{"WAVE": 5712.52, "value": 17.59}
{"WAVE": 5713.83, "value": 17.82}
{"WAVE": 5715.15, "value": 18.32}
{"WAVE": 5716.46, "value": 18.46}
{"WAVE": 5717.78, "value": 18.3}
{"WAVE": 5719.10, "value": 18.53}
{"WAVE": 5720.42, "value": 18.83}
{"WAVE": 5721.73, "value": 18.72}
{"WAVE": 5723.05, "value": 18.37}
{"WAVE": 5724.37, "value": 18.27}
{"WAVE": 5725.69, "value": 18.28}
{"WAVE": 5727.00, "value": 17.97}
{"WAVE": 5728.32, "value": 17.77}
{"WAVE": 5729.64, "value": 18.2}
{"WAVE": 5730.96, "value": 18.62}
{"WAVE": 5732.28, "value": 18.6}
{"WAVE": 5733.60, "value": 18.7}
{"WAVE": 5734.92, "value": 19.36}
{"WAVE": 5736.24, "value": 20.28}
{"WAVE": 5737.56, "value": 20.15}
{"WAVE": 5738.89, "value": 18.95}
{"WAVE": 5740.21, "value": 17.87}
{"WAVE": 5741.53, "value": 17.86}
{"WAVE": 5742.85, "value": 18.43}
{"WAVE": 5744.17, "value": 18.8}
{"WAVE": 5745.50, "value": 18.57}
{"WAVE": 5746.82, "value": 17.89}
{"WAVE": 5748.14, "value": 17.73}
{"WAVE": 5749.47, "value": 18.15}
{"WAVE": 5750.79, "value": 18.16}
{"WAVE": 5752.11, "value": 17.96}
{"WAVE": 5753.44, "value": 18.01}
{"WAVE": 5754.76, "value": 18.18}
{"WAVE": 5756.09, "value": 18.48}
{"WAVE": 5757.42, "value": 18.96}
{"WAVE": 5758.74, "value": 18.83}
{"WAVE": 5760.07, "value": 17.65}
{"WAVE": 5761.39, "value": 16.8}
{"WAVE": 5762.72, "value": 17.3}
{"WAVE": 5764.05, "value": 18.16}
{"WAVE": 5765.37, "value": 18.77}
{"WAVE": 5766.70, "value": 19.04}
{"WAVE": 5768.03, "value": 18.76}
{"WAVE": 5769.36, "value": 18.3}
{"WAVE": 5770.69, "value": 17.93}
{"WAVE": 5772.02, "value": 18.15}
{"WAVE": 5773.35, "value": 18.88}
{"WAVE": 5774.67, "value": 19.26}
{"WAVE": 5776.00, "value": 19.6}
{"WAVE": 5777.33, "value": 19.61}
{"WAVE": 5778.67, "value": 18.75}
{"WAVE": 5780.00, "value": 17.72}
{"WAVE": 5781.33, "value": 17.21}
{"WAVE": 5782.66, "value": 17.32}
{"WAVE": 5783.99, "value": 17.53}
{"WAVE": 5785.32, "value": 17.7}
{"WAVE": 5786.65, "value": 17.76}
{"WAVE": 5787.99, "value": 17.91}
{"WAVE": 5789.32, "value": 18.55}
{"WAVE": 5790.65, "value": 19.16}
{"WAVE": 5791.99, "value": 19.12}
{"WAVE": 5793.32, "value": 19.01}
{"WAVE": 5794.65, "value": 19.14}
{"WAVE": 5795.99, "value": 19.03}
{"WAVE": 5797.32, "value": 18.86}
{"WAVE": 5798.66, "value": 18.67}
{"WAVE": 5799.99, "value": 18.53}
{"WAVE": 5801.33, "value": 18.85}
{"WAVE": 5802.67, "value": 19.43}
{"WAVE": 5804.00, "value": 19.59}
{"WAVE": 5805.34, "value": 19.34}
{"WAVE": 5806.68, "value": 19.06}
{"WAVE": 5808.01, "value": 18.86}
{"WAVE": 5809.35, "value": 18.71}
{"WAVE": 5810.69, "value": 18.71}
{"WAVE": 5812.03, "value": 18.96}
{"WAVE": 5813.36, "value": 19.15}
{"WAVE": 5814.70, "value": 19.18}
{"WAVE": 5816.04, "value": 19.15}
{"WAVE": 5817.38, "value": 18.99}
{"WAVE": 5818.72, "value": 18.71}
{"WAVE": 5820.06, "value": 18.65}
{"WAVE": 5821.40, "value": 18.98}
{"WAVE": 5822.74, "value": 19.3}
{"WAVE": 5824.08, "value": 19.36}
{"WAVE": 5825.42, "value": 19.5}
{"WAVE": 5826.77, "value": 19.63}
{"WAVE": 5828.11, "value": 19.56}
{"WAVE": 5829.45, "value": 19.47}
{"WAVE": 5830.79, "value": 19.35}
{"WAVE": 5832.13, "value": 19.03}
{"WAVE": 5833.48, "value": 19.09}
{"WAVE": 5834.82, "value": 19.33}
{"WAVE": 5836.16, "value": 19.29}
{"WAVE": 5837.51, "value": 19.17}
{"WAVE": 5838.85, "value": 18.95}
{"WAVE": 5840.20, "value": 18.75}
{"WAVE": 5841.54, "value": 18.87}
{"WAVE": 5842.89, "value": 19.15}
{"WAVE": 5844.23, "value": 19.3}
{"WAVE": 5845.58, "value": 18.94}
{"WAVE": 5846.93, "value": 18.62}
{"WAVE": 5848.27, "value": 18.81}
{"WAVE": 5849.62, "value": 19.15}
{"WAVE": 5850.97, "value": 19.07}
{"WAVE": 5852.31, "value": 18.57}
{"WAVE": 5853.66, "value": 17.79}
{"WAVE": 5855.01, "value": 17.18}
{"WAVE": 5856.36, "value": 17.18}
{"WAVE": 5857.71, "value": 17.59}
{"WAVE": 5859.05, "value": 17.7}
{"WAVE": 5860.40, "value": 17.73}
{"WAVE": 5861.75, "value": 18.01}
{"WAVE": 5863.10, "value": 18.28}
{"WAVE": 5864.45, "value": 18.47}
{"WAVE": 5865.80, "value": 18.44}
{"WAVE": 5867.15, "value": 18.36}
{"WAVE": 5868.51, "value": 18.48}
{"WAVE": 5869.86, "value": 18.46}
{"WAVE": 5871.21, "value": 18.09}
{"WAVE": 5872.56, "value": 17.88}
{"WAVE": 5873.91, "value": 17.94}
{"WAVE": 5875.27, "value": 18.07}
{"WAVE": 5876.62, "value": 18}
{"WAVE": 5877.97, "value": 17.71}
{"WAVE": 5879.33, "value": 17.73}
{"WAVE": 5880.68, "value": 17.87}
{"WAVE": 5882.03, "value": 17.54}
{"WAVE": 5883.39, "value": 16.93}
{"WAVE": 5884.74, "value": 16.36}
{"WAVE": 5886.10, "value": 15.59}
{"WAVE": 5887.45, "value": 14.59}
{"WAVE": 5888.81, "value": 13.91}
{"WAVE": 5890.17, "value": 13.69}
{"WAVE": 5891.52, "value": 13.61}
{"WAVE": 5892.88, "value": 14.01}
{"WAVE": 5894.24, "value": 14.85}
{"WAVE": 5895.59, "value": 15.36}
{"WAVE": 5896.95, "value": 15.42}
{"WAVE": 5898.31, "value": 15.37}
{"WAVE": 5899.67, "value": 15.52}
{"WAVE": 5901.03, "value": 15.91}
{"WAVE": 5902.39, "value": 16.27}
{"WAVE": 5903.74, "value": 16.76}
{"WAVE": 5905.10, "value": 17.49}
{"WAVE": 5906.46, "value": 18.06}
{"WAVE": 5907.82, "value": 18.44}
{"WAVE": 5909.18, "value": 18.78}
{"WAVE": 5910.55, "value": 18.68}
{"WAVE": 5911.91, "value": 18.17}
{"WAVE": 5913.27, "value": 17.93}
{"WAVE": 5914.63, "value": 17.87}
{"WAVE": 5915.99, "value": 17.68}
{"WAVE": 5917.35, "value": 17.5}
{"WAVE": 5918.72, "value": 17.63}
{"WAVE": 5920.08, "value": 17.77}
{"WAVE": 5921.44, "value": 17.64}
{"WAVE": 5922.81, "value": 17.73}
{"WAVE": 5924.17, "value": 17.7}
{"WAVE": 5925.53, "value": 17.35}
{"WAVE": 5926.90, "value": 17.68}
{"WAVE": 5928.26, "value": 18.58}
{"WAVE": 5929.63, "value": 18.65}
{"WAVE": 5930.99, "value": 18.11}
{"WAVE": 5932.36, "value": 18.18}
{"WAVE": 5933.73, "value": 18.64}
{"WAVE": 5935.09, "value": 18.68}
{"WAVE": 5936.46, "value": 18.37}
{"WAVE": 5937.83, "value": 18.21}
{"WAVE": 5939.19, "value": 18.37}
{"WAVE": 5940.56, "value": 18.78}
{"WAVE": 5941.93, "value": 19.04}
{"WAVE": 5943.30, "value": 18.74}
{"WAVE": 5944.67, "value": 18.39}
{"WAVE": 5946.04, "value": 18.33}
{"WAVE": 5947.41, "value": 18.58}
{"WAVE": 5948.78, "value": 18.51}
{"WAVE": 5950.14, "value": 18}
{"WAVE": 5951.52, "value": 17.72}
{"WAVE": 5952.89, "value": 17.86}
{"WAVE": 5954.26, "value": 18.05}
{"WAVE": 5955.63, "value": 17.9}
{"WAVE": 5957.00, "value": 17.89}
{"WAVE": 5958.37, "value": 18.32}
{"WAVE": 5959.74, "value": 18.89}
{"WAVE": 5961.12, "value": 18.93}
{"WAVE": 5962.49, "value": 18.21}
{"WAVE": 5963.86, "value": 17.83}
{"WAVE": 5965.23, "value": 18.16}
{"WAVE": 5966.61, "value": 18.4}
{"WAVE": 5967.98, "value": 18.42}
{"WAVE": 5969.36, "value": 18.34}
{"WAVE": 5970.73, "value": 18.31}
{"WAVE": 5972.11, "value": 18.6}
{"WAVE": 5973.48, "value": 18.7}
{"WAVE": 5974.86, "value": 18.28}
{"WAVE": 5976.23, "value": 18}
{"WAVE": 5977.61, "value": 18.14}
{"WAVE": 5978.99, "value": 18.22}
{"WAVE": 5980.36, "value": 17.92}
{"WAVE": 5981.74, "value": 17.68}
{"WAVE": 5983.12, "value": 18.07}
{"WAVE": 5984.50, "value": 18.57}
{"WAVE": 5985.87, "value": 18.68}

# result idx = 3.56 angstrom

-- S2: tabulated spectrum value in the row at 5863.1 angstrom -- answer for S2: 18.28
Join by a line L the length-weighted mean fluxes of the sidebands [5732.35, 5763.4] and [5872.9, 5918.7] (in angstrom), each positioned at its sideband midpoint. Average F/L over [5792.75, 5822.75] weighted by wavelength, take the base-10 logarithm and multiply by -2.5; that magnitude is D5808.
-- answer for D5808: -0.08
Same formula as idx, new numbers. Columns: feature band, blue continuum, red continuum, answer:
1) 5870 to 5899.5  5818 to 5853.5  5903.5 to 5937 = 3.6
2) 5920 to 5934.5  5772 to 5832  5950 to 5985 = 0.3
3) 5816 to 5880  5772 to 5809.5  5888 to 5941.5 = -2.2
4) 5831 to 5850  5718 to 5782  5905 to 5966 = -0.7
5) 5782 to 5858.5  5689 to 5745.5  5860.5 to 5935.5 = -4.9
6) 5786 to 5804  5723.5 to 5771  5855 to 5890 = -0.8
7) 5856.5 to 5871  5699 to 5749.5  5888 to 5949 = -0.4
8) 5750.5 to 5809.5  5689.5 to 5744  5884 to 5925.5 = -2.7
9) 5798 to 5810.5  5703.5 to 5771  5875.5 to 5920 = -1.0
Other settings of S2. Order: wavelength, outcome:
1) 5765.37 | 18.77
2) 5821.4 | 18.98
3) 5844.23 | 19.3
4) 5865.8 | 18.44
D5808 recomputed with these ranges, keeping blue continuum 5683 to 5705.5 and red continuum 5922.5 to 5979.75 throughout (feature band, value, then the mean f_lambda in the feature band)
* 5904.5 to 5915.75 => 0.01 mag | 18.2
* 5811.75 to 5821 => -0.05 mag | 19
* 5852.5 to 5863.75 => 0.03 mag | 17.7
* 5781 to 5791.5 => 0.01 mag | 17.9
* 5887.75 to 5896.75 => 0.26 mag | 14.3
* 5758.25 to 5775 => -0.01 mag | 18.3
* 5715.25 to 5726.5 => -0.02 mag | 18.5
